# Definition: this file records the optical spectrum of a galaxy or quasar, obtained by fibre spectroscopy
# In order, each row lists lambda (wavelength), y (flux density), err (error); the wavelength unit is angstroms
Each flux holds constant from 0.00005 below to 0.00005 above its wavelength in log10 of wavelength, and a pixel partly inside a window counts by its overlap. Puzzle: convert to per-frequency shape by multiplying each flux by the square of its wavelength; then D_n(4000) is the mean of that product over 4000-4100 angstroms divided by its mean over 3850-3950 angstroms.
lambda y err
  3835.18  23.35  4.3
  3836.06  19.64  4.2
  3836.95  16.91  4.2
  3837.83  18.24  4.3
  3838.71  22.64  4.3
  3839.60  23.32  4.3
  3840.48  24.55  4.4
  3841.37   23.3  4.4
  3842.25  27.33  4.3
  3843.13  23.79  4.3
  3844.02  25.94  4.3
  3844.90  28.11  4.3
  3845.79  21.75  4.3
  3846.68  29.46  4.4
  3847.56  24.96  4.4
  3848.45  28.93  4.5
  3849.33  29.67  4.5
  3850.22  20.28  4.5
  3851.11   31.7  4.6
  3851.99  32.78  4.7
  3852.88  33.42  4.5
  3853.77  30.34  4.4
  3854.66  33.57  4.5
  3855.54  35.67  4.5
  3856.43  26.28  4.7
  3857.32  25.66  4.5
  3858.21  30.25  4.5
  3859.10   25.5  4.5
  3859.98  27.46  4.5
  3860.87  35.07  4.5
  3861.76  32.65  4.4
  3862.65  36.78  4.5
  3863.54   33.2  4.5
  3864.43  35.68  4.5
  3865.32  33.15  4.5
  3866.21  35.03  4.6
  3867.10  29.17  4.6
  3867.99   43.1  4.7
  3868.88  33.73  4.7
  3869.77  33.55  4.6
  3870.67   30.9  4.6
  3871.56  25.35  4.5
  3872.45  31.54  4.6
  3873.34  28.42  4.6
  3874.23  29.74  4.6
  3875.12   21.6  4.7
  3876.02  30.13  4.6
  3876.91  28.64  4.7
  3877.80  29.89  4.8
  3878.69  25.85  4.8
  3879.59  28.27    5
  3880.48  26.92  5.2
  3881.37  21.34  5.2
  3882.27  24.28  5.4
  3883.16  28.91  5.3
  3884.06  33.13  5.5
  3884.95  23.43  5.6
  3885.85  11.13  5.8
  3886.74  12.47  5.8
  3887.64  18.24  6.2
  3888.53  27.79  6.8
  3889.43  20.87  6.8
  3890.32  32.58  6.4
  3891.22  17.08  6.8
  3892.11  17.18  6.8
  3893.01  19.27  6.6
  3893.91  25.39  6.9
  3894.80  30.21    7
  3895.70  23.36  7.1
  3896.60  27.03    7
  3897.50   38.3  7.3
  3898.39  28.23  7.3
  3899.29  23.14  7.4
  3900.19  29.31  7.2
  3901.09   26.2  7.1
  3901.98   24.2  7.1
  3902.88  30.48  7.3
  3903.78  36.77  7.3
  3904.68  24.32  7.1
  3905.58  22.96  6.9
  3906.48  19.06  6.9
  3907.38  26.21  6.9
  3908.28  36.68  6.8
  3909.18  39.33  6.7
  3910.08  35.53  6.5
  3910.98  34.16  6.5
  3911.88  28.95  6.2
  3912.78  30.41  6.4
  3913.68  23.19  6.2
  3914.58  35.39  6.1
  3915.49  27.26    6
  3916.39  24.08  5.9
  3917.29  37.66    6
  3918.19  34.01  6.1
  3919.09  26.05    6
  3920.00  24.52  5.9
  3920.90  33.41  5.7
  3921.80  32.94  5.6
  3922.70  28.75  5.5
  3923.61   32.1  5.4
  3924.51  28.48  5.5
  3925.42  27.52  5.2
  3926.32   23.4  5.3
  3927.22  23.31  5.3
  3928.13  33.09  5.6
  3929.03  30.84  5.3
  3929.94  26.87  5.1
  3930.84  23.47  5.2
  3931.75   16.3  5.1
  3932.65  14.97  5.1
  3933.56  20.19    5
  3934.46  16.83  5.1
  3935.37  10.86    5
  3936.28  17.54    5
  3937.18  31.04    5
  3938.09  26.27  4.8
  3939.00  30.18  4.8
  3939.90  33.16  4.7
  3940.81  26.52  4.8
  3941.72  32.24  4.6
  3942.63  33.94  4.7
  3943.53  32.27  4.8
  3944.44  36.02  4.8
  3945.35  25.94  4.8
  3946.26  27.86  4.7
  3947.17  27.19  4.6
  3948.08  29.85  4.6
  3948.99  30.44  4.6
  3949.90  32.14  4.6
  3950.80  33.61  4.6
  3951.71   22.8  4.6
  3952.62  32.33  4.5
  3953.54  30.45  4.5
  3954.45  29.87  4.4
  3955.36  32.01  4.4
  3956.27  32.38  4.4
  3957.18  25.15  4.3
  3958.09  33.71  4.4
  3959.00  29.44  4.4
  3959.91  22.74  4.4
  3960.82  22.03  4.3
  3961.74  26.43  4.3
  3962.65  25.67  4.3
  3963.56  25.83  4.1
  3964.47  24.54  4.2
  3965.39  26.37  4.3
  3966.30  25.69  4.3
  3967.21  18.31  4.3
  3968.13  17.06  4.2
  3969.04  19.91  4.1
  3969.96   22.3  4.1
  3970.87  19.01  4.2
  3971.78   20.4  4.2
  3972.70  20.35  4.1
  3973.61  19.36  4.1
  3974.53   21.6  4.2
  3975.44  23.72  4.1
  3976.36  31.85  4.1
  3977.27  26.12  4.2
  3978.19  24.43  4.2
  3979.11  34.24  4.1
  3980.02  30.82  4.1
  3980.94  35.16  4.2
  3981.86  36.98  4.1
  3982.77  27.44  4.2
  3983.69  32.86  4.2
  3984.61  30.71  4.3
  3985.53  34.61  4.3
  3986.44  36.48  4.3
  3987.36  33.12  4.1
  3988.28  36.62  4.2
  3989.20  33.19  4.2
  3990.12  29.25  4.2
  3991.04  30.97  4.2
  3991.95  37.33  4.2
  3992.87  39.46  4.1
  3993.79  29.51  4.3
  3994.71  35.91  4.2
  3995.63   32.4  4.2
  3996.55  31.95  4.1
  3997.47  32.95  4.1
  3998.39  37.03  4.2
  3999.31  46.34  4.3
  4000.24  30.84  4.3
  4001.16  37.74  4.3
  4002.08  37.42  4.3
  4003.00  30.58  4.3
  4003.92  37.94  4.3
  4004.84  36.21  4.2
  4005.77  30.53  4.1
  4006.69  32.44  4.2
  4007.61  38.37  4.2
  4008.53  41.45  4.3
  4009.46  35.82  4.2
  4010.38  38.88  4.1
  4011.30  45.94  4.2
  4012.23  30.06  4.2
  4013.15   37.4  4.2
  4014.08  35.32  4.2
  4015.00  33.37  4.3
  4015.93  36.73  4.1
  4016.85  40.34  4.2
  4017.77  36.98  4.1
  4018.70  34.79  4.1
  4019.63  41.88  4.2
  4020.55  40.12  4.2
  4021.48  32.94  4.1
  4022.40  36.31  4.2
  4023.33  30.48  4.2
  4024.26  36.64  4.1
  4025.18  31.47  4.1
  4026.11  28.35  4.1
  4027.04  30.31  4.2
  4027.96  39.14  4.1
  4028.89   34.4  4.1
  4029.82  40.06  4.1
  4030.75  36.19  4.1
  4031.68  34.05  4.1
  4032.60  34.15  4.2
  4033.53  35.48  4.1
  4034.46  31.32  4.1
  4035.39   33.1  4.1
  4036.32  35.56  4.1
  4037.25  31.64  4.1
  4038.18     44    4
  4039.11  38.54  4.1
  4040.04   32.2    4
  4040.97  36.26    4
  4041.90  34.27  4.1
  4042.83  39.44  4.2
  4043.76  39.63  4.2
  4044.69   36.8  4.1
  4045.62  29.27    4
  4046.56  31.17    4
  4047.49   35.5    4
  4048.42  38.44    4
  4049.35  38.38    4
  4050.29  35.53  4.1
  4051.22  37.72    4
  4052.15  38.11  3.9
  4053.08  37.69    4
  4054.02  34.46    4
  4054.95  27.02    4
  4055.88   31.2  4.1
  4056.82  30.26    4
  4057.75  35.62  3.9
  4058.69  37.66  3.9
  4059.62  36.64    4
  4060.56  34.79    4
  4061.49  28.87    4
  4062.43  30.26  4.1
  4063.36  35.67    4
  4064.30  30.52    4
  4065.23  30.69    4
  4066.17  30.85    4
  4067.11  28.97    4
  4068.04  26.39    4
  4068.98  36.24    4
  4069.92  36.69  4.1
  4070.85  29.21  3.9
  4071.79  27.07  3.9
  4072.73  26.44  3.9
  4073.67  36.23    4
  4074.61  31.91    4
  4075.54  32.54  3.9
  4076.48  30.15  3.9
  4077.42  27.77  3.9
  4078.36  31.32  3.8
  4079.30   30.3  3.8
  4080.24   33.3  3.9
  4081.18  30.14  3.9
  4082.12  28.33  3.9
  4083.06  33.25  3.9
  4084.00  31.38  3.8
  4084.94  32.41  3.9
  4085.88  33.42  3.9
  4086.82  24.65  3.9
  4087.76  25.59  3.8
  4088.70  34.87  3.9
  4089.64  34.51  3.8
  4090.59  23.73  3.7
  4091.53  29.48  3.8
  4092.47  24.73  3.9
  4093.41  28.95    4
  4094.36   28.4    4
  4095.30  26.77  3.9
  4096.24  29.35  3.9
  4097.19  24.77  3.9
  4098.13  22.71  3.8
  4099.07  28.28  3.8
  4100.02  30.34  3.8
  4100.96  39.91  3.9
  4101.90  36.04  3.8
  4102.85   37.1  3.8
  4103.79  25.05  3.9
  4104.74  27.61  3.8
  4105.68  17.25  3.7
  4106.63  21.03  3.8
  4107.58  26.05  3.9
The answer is 1.28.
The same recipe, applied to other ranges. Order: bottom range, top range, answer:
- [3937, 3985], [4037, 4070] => 1.30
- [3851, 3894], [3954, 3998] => 1.07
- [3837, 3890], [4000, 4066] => 1.38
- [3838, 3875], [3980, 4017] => 1.28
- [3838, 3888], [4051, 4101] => 1.23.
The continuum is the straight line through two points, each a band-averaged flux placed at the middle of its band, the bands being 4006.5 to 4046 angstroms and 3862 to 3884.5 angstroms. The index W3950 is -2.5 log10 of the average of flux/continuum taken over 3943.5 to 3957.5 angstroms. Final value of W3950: 0.11 mag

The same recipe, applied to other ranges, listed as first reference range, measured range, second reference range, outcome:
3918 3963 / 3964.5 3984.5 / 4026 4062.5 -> 0.18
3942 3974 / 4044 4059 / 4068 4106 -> -0.19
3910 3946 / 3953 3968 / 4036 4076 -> 0.10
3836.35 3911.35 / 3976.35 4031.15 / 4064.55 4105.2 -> -0.19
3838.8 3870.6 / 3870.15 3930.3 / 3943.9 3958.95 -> 0.09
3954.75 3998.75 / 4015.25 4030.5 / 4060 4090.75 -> -0.20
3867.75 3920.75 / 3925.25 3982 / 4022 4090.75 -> 0.13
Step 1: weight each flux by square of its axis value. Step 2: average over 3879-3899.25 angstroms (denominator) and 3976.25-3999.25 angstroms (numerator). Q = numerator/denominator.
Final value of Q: 1.4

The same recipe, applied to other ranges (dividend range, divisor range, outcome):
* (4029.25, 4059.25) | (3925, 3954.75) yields 1.38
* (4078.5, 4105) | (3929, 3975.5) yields 1.25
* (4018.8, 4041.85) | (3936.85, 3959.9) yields 1.22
